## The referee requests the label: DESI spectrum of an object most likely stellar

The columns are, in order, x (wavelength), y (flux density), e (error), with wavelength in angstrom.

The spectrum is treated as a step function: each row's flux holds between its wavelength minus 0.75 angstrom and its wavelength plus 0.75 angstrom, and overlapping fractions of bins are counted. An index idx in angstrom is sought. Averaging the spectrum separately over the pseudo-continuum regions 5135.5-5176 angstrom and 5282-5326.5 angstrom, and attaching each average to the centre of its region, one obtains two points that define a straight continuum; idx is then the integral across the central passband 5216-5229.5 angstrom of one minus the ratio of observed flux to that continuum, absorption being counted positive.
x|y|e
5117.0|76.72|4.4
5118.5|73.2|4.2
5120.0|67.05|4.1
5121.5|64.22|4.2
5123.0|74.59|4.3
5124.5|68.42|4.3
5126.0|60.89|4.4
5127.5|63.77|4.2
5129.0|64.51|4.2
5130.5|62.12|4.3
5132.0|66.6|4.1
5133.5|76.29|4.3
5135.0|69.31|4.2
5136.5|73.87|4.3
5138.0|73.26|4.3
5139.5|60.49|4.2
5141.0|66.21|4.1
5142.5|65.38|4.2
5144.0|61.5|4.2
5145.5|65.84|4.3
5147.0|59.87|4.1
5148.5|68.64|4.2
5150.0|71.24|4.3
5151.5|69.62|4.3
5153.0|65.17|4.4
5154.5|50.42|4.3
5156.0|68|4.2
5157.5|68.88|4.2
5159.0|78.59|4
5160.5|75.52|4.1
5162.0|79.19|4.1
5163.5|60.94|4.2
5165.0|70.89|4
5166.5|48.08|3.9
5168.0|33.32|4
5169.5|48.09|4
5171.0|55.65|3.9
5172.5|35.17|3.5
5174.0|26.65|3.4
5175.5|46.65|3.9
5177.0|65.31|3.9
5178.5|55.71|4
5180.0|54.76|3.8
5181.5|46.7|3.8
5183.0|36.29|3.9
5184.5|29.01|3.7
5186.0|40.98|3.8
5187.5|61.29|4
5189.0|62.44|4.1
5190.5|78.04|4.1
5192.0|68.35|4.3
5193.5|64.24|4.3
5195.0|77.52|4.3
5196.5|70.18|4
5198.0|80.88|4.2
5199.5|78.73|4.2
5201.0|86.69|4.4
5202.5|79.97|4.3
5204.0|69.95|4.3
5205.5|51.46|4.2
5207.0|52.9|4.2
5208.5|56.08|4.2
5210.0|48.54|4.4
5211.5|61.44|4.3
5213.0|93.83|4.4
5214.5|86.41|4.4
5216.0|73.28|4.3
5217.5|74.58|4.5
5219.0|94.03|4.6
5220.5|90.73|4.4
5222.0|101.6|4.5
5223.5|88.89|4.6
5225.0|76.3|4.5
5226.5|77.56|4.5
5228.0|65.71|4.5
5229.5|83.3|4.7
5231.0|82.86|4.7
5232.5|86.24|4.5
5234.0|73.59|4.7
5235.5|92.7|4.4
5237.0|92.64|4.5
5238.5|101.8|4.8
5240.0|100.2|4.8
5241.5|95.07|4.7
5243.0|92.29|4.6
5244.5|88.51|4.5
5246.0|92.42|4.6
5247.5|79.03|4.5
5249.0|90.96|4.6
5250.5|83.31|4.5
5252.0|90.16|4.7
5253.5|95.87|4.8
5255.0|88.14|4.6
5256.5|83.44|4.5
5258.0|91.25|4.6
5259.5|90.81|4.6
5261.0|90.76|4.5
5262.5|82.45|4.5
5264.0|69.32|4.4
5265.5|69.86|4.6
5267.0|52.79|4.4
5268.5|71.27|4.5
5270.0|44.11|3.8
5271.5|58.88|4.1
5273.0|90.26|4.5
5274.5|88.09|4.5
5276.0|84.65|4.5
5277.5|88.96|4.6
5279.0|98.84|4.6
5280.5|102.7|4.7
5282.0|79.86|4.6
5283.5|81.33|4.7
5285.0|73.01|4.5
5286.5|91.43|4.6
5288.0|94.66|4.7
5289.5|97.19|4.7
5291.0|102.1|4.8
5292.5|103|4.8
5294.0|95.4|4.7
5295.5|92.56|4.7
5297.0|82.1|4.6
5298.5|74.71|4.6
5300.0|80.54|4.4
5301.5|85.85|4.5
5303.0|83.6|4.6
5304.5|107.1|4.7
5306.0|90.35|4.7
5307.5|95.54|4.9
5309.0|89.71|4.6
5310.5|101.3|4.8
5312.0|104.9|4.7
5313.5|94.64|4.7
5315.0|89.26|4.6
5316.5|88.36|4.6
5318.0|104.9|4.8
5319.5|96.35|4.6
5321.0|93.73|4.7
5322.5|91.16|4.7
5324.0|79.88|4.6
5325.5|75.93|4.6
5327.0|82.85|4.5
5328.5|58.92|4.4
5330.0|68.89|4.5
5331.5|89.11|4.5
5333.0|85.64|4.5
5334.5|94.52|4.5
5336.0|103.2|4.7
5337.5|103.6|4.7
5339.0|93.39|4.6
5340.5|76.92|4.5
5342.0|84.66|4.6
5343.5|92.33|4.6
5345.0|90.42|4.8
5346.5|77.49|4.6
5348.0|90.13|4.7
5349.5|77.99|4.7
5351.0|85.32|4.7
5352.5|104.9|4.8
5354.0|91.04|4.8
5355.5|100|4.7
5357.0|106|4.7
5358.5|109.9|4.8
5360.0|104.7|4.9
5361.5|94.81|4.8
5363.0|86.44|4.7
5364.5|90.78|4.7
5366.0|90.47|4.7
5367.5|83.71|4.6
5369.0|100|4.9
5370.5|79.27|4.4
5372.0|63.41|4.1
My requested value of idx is -1.6 angstrom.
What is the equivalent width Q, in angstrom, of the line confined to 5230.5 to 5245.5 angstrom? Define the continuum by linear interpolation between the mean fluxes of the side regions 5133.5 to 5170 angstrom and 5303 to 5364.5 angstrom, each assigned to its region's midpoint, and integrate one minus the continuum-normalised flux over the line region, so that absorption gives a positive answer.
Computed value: -2.56 angstrom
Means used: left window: 65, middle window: 90.7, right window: 91.3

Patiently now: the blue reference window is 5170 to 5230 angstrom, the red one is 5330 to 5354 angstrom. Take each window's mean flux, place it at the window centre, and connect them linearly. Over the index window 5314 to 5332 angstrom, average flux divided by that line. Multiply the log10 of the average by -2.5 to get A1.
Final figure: 0.01 mag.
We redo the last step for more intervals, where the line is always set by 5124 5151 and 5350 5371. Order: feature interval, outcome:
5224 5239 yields -0.061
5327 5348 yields 0.071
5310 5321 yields -0.090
